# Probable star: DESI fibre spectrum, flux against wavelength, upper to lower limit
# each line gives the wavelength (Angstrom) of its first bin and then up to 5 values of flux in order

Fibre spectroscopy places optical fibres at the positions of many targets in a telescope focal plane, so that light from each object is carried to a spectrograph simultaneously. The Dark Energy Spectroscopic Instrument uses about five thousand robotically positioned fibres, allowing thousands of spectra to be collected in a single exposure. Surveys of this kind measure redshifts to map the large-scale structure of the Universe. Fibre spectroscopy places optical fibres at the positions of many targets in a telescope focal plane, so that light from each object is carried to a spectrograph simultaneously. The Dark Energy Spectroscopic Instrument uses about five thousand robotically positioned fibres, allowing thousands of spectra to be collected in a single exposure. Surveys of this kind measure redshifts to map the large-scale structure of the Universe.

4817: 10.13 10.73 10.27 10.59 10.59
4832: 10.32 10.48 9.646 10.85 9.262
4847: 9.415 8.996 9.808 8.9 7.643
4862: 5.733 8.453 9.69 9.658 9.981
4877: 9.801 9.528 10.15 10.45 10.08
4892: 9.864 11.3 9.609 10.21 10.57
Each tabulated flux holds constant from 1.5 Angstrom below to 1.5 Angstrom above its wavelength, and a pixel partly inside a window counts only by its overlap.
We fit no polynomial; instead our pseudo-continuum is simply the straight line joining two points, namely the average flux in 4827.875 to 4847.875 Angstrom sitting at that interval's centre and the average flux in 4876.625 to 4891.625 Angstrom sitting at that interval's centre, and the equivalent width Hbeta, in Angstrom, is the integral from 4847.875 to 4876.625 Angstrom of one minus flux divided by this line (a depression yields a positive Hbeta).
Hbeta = 3.5 Angstrom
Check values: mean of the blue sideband 10.1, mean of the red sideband 10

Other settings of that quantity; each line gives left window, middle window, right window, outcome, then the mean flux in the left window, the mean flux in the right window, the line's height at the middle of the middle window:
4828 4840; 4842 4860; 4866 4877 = 1.7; 10.3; 9.72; 10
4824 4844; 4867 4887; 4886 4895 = 0.8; 10.3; 10.3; 10.3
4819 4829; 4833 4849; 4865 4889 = 0.6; 10.5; 9.82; 10.3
